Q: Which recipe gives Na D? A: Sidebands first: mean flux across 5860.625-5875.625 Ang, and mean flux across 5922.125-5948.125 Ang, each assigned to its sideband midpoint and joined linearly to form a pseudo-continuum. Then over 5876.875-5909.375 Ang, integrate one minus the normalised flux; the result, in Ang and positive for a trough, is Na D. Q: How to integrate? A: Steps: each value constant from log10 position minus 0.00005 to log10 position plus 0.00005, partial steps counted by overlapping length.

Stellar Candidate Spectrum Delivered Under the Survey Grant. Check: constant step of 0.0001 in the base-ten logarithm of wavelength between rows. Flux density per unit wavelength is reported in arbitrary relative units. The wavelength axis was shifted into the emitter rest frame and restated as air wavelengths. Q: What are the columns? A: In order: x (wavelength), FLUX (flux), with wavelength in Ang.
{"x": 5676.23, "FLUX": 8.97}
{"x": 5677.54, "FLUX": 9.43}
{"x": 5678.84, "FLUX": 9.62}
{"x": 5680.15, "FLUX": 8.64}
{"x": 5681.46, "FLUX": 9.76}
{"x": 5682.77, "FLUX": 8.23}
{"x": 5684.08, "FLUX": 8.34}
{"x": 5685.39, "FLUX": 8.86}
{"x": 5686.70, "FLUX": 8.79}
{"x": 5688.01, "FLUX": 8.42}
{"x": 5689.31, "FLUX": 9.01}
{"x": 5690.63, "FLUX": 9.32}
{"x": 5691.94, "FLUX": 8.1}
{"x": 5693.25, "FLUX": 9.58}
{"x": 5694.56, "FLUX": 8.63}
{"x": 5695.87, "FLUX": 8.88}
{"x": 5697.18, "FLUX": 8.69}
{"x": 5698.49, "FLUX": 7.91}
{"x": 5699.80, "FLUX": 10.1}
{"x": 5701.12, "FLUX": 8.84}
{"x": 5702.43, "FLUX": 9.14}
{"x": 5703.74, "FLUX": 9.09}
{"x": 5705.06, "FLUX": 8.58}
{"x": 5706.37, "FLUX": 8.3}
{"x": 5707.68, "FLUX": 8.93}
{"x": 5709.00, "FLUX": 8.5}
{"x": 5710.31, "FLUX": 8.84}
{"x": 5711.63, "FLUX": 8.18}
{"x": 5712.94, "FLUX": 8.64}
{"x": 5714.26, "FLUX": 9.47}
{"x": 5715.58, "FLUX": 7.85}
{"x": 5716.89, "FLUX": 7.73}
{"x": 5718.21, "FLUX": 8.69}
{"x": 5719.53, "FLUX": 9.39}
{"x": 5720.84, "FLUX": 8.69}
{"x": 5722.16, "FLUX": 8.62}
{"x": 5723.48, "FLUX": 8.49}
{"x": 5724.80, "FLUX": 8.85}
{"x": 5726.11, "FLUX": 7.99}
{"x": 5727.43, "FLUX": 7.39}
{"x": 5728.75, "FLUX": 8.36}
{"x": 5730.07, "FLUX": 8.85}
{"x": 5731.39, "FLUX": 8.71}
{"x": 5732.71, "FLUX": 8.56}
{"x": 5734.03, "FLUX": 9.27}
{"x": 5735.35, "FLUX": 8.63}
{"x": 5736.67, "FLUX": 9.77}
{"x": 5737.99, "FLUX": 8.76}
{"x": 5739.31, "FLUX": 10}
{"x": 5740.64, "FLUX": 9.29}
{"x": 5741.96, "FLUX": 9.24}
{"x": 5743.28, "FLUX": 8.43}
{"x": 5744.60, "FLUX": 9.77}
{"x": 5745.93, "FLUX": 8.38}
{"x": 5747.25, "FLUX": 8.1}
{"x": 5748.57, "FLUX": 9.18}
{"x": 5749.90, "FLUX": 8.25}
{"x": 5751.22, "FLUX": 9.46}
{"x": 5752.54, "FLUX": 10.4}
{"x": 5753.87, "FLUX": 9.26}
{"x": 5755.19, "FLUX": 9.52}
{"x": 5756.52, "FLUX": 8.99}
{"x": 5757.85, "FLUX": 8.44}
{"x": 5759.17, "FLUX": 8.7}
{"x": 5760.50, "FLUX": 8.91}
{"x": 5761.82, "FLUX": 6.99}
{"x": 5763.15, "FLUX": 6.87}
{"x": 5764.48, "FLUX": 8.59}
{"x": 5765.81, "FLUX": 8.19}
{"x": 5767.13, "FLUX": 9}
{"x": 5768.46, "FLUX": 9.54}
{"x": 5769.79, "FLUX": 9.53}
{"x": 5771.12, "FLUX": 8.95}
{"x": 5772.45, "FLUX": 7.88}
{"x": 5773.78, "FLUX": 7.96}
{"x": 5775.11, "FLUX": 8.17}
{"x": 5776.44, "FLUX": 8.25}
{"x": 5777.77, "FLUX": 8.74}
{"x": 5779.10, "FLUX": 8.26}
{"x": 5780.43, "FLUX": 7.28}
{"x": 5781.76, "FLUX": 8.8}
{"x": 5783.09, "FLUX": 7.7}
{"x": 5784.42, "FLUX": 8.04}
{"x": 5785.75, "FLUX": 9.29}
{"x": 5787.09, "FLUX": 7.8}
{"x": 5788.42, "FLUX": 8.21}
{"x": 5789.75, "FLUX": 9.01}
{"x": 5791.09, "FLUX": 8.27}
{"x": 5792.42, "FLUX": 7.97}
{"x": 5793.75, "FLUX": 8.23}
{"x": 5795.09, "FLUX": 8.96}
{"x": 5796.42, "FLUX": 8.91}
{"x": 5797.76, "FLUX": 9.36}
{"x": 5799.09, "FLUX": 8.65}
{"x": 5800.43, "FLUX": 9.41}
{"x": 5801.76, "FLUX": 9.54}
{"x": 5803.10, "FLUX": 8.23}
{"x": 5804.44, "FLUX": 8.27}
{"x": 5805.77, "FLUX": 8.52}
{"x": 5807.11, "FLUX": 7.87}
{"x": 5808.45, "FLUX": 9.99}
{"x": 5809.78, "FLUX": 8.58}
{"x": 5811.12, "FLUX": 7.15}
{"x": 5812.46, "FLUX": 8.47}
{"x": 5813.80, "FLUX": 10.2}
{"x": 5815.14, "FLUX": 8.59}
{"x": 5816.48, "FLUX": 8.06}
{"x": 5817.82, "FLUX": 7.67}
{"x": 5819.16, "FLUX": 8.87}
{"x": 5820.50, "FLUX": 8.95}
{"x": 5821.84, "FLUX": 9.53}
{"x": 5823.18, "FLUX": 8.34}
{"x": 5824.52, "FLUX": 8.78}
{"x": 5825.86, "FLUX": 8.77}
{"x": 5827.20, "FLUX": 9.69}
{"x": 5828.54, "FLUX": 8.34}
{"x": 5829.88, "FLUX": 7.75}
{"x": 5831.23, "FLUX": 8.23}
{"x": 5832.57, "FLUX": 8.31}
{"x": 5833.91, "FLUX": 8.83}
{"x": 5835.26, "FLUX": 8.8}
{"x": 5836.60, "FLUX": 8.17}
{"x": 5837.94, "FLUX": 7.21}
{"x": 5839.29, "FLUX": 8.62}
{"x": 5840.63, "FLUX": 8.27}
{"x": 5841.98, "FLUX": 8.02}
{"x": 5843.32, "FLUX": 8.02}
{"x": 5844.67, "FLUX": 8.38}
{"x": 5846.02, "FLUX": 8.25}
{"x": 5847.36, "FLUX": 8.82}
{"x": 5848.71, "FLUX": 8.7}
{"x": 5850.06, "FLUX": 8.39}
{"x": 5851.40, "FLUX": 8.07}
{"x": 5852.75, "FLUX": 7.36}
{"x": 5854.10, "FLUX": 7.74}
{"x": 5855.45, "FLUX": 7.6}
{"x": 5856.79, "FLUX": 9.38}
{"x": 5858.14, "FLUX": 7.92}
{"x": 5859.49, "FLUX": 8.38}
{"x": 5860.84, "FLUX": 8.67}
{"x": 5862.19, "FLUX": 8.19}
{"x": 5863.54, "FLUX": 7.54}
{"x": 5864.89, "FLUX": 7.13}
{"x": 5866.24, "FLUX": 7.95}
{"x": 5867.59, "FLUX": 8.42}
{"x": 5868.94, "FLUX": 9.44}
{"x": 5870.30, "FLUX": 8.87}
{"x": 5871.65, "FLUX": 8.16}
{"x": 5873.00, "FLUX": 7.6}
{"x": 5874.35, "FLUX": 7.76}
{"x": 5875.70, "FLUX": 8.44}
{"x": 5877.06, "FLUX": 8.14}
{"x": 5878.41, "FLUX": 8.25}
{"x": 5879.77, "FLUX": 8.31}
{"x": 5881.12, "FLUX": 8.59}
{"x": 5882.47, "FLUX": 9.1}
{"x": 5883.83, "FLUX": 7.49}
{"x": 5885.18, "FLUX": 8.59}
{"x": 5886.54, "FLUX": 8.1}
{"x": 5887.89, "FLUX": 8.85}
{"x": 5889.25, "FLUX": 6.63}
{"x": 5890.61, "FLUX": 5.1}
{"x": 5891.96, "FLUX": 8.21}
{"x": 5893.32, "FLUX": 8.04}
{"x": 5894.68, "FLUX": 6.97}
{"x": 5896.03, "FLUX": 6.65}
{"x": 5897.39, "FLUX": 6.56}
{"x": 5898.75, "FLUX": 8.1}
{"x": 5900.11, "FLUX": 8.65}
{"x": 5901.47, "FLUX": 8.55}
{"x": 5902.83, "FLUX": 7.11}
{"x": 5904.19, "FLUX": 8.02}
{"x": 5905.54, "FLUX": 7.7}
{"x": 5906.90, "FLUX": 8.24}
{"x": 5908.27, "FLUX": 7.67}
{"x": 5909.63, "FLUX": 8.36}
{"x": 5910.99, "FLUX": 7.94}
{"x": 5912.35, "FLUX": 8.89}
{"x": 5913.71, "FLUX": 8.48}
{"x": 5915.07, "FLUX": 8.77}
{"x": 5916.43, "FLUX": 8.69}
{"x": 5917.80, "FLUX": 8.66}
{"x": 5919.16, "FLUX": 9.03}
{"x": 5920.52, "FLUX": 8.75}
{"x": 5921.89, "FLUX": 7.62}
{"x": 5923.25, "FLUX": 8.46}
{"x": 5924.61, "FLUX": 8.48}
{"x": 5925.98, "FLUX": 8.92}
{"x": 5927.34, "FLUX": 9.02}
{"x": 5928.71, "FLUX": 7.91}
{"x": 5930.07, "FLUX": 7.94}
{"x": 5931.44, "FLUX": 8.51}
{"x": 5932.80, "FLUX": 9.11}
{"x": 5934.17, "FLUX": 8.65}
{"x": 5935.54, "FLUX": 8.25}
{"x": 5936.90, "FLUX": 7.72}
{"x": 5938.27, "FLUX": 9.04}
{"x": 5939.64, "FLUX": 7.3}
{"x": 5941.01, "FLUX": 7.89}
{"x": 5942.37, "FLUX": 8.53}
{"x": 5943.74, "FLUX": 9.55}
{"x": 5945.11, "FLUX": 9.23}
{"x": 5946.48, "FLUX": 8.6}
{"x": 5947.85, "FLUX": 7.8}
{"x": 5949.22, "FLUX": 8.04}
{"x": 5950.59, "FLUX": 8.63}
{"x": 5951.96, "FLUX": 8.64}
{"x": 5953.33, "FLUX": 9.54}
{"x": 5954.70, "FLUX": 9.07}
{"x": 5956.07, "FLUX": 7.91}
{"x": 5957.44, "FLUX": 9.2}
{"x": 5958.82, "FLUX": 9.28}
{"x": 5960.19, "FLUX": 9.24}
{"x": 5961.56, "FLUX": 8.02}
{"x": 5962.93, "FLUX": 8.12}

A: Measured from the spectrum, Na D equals 1.8 Ang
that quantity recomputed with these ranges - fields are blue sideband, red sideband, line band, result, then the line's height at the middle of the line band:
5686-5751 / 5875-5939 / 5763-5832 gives -0.4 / 8.51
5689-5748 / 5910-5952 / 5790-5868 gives 1.6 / 8.62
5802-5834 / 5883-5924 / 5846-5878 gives 0.3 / 8.27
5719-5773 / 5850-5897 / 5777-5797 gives 0.4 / 8.53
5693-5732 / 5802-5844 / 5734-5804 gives -1.0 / 8.57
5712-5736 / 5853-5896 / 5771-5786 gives 0.3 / 8.37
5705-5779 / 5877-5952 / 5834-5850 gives 0.2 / 8.4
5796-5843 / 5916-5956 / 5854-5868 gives 0.8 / 8.57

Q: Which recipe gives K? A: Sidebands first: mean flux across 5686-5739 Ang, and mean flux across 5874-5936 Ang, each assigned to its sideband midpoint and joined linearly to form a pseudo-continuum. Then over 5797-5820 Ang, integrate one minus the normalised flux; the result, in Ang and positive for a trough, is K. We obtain -0.7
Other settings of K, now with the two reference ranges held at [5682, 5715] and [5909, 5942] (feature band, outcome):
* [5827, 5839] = 0.3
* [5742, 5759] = -0.6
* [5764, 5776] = 0.0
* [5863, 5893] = 1.7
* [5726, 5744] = -0.2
